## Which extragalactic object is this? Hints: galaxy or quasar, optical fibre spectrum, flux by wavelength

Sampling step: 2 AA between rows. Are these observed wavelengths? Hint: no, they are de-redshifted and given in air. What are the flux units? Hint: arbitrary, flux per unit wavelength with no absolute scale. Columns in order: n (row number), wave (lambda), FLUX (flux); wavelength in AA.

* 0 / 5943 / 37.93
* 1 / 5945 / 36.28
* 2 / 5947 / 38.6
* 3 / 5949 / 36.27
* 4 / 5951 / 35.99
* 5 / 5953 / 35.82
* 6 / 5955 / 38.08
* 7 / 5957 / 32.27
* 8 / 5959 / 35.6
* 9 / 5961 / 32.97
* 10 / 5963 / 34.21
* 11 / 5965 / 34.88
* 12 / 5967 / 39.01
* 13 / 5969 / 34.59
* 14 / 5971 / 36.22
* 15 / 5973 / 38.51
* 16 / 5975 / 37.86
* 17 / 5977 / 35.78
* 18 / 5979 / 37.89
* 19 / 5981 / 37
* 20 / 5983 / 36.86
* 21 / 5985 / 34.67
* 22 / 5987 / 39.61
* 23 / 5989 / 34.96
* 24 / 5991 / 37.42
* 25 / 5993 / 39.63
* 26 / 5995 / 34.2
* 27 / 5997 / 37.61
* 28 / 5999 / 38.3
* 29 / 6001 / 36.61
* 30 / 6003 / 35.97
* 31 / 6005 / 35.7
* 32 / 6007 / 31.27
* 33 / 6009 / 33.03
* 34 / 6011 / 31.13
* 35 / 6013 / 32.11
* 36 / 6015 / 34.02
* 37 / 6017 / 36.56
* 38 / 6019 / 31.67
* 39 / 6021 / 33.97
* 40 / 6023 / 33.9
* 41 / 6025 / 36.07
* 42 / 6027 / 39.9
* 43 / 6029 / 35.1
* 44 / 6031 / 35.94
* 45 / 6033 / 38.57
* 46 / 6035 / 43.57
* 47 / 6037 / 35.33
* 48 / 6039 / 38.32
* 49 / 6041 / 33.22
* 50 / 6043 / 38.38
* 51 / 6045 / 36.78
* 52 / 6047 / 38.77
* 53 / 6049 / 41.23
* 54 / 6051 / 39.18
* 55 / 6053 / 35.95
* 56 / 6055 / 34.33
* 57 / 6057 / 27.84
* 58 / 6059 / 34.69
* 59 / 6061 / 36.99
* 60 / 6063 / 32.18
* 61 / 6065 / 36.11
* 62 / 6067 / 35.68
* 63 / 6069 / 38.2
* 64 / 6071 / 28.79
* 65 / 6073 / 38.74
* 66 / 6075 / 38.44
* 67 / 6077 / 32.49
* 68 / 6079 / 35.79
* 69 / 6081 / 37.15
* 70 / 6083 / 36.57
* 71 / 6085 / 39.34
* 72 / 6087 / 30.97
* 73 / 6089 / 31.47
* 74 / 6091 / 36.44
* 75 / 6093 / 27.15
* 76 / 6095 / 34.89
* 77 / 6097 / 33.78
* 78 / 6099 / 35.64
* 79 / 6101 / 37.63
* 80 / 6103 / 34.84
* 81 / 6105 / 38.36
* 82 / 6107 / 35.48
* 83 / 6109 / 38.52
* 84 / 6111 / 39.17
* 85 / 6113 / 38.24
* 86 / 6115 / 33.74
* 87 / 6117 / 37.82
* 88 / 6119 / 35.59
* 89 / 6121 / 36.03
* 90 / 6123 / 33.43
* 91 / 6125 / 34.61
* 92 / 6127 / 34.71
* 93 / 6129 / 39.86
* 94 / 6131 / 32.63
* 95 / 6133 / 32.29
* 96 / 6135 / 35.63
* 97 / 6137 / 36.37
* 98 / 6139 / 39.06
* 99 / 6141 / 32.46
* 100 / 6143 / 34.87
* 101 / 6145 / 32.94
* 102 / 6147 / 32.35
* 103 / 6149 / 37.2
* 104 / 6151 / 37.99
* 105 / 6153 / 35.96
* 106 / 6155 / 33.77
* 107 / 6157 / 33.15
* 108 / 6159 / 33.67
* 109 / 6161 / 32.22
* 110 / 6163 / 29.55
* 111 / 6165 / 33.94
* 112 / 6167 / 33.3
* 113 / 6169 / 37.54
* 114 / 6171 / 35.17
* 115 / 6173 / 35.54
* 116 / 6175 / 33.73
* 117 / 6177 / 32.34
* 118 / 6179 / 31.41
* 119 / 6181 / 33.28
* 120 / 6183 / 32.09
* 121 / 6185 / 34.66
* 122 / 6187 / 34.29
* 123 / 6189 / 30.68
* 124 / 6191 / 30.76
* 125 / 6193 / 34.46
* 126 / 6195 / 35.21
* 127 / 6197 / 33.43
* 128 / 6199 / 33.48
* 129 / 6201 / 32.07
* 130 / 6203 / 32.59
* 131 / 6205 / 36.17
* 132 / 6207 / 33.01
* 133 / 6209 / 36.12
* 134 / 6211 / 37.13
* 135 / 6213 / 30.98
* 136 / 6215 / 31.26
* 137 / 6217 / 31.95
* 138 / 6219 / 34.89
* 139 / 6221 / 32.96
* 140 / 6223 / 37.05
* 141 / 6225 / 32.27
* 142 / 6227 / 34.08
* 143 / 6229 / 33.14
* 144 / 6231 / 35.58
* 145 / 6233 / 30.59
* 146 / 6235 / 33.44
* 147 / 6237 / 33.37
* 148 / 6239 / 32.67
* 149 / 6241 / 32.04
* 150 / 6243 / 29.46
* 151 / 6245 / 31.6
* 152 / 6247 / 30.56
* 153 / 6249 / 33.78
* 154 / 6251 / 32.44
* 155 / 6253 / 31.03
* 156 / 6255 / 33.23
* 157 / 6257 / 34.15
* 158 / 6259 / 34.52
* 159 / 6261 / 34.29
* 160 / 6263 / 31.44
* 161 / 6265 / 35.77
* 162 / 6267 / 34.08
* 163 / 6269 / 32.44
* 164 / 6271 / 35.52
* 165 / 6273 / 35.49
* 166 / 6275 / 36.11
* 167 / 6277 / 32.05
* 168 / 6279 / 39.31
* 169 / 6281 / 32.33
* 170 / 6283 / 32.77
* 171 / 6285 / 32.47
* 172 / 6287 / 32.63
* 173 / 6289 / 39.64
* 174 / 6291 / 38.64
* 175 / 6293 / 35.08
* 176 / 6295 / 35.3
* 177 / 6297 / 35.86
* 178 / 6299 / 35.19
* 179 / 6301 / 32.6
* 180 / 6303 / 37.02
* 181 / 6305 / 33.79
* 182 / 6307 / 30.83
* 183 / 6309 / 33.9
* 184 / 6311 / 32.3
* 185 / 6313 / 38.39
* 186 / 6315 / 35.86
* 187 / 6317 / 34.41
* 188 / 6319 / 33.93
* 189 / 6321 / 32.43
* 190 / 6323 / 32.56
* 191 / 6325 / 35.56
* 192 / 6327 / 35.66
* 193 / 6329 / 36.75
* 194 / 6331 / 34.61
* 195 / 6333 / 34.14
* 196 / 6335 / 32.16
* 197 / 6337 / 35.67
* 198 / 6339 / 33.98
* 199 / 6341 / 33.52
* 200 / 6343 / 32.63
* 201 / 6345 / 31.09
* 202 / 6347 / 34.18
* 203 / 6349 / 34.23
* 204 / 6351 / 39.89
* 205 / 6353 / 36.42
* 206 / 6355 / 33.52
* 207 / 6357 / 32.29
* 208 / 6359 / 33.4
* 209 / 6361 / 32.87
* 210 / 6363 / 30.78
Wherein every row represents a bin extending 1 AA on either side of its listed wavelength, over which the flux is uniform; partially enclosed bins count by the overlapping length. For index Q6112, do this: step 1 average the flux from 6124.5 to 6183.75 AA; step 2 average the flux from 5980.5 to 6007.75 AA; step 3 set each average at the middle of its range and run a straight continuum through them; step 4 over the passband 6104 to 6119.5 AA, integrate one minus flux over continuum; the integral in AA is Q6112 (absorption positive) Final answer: -1.0 AA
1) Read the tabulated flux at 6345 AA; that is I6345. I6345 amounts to 31.09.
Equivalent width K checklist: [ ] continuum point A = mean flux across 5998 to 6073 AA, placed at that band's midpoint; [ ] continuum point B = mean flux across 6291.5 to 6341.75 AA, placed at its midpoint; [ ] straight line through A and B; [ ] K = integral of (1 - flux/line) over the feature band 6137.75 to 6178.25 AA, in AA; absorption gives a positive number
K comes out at 0.9 AA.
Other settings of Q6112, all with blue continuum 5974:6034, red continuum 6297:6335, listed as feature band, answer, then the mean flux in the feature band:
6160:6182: 1.0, 33.5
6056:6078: 0.6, 34.6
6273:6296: -0.4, 35.1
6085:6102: 0.7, 33.8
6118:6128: 0.1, 34.9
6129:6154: 0.0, 35.2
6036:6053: -0.9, 37.6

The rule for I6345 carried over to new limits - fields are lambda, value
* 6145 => 32.94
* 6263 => 31.44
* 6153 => 35.96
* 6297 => 35.86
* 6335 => 32.16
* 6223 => 37.05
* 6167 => 33.3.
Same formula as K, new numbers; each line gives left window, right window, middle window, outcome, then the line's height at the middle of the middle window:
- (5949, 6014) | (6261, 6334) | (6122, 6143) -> 0.1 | 35.2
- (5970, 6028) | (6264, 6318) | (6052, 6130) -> 0.4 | 35.5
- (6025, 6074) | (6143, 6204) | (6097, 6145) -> -1.4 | 34.8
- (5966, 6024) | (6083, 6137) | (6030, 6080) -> -1.0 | 35.5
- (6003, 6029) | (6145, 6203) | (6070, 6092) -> -0.7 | 34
